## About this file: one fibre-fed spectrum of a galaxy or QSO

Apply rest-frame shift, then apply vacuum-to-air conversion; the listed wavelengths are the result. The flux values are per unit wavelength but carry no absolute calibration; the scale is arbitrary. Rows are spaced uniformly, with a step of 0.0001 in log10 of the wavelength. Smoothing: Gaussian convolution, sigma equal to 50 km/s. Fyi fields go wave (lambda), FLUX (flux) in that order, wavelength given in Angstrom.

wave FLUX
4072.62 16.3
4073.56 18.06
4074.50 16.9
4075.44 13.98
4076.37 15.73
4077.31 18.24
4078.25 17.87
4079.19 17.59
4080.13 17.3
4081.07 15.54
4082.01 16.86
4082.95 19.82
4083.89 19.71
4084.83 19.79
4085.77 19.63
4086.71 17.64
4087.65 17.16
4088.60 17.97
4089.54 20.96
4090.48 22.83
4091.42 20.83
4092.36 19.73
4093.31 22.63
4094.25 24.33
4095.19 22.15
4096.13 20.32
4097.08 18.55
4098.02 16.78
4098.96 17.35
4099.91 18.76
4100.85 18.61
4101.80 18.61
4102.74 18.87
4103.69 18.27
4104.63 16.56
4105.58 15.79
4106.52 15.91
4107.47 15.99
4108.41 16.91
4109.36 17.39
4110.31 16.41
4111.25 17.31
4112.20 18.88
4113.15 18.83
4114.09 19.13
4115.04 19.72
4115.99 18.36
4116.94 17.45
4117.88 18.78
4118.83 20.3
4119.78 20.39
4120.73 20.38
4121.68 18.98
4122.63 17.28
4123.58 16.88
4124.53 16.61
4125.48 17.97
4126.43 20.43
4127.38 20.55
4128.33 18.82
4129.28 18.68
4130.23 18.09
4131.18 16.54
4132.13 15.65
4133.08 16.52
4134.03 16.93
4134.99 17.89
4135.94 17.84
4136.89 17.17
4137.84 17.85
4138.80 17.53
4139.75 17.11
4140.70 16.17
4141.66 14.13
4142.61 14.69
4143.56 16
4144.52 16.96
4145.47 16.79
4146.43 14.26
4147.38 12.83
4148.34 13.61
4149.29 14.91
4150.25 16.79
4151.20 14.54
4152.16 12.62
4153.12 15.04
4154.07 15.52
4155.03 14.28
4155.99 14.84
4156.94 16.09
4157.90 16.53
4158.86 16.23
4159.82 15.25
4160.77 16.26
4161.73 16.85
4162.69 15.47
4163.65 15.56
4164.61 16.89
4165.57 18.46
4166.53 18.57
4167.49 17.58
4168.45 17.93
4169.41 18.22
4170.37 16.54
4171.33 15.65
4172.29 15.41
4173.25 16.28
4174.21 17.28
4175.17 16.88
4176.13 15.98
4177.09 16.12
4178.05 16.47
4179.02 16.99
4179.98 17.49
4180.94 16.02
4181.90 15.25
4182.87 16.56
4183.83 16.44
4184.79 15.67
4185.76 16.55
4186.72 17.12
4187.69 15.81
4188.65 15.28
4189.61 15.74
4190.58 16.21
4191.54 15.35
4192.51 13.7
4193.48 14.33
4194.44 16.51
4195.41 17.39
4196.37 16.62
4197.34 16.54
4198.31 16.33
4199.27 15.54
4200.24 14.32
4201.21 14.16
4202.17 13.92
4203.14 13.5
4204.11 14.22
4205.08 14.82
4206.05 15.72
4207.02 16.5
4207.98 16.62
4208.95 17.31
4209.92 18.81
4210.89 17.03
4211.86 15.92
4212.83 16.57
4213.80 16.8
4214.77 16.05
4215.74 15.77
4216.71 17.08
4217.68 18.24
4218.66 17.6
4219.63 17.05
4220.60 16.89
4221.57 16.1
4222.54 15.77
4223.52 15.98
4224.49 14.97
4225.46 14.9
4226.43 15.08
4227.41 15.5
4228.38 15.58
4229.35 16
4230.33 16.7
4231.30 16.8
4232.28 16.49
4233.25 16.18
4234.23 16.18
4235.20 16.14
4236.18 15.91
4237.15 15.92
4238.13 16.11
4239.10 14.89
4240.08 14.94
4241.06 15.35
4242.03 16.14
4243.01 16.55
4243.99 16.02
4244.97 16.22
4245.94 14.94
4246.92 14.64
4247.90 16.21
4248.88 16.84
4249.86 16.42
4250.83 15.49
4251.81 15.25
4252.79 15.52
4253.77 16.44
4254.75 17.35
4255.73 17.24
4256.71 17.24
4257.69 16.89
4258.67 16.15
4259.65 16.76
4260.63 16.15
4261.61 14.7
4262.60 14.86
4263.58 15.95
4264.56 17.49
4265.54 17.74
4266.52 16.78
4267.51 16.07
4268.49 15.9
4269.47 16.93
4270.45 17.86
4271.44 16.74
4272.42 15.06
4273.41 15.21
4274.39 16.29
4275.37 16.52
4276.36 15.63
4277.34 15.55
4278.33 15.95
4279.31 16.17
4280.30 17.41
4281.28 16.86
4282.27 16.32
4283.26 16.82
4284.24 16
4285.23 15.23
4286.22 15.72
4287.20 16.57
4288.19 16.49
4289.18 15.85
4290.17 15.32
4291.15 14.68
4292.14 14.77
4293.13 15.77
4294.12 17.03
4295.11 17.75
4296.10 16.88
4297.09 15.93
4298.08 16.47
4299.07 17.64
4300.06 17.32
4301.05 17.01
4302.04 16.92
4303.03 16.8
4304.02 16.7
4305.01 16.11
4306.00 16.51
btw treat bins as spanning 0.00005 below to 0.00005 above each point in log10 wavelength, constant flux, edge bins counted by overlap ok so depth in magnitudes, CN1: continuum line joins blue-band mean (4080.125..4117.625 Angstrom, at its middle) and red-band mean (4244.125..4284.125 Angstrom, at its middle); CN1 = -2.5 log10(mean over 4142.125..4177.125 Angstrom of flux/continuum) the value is 0.12 mag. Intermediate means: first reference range 18.7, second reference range 16.3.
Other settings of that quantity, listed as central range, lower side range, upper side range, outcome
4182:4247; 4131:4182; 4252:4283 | 0.02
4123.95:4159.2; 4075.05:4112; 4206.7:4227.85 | 0.08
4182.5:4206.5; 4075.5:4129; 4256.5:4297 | 0.12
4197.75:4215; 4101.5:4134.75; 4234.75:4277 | 0.07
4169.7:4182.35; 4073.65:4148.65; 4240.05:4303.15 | 0.06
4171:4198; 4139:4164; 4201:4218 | -0.02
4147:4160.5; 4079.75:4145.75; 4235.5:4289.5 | 0.18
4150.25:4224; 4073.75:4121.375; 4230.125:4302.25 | 0.08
